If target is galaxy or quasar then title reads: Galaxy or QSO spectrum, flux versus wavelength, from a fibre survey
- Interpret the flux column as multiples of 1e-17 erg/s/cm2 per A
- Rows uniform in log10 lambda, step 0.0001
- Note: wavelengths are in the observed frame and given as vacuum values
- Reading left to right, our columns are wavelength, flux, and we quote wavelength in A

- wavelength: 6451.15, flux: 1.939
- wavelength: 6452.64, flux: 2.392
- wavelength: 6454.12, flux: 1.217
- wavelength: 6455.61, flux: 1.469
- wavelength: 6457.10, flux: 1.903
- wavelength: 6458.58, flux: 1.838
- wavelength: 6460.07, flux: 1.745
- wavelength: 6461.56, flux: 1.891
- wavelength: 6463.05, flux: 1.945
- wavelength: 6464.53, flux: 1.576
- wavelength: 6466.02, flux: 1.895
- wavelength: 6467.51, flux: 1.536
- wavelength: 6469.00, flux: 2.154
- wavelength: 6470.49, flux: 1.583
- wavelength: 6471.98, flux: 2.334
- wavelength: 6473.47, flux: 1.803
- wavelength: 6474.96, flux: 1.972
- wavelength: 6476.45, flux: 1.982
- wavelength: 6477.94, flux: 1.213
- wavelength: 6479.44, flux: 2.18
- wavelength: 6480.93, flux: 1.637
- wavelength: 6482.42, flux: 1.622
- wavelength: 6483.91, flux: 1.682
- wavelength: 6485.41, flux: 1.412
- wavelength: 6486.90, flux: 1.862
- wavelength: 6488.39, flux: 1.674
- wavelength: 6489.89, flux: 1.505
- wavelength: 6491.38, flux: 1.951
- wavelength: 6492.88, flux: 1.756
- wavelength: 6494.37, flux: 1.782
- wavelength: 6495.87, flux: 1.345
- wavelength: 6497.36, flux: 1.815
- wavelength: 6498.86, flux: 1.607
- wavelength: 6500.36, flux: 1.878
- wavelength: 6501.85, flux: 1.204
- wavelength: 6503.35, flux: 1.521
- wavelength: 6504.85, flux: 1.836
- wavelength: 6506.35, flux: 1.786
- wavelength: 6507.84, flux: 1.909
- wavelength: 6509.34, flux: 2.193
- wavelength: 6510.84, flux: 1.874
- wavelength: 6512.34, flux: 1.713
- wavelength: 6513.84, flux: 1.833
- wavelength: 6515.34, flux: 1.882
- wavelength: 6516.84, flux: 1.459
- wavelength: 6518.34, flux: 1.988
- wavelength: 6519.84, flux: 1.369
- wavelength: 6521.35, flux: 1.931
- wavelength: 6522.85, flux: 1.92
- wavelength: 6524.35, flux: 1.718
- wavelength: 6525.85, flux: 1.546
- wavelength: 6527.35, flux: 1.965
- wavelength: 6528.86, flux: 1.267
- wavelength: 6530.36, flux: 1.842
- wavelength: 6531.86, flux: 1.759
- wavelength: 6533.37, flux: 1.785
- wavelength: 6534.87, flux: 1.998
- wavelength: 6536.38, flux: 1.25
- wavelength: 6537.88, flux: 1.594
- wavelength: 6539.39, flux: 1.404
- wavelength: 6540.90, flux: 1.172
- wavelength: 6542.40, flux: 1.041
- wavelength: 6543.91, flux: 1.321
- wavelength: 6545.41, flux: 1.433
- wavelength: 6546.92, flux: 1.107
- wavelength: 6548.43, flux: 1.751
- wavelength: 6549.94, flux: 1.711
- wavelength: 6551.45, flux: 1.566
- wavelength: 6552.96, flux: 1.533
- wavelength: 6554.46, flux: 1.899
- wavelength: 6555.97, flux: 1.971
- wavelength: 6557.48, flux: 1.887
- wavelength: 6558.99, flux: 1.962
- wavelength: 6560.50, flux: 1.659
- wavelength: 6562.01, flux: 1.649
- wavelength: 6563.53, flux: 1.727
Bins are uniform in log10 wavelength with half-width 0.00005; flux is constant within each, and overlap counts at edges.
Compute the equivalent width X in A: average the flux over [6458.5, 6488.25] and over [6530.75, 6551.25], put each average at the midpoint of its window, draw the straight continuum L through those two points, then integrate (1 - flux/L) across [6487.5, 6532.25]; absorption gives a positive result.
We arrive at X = -2.75 A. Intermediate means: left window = 1.79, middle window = 1.73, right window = 1.49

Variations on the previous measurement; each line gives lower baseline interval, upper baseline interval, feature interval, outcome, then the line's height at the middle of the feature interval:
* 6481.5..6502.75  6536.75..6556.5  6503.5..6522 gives -2.5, 1.59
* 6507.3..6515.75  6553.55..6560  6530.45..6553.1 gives 4.8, 1.91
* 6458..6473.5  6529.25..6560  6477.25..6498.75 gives 1.2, 1.78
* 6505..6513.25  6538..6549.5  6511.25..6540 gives -1.3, 1.63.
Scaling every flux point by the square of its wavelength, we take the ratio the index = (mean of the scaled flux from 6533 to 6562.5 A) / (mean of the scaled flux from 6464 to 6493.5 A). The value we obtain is 0.91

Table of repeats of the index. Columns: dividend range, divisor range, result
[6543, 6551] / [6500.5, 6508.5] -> 0.89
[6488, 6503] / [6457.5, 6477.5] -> 0.89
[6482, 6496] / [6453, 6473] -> 0.94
